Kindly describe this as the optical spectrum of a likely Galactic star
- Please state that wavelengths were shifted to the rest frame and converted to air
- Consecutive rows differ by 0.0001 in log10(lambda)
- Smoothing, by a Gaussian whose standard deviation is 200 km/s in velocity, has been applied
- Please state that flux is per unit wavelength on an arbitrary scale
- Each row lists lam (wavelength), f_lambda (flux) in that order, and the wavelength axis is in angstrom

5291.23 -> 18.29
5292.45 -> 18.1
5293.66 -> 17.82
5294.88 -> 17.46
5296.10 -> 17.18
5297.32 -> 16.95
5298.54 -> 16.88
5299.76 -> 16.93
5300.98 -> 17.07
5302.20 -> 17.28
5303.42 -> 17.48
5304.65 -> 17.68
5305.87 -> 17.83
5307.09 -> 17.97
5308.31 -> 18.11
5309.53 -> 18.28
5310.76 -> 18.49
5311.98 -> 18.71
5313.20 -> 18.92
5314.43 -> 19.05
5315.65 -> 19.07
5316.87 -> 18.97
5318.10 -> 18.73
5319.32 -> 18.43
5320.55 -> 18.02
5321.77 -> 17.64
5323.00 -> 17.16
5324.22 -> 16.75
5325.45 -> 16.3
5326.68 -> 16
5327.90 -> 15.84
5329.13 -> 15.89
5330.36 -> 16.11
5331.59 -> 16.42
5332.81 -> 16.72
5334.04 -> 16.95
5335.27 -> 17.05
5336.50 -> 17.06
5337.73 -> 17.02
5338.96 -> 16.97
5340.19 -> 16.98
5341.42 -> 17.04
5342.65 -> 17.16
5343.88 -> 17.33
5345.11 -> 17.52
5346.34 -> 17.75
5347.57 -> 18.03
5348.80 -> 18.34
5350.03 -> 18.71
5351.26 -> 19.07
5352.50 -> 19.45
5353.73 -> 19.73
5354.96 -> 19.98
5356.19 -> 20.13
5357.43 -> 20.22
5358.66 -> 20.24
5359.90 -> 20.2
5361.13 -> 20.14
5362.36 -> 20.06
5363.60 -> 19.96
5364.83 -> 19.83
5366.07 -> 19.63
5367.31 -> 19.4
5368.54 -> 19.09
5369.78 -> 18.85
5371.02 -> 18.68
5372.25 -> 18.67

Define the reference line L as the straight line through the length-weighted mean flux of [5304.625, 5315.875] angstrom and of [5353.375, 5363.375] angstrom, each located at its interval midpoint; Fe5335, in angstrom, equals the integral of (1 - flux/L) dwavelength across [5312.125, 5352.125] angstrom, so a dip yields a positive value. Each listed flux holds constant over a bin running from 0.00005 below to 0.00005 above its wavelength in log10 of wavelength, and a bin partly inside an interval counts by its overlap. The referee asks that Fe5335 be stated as 3.5 angstrom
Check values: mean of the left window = 18.4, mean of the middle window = 17.5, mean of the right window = 20.1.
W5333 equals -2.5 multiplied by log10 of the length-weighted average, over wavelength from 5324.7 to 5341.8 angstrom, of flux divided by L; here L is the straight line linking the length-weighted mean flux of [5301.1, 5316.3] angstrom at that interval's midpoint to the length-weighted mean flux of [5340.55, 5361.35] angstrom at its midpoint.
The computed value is 0.12 mag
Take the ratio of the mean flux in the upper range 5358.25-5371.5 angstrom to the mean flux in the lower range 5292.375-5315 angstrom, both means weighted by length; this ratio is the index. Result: 1.1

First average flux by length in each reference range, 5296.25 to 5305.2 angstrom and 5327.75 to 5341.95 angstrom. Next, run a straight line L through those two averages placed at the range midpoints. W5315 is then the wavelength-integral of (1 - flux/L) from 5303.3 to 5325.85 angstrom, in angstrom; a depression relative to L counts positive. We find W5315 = -1.52 angstrom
